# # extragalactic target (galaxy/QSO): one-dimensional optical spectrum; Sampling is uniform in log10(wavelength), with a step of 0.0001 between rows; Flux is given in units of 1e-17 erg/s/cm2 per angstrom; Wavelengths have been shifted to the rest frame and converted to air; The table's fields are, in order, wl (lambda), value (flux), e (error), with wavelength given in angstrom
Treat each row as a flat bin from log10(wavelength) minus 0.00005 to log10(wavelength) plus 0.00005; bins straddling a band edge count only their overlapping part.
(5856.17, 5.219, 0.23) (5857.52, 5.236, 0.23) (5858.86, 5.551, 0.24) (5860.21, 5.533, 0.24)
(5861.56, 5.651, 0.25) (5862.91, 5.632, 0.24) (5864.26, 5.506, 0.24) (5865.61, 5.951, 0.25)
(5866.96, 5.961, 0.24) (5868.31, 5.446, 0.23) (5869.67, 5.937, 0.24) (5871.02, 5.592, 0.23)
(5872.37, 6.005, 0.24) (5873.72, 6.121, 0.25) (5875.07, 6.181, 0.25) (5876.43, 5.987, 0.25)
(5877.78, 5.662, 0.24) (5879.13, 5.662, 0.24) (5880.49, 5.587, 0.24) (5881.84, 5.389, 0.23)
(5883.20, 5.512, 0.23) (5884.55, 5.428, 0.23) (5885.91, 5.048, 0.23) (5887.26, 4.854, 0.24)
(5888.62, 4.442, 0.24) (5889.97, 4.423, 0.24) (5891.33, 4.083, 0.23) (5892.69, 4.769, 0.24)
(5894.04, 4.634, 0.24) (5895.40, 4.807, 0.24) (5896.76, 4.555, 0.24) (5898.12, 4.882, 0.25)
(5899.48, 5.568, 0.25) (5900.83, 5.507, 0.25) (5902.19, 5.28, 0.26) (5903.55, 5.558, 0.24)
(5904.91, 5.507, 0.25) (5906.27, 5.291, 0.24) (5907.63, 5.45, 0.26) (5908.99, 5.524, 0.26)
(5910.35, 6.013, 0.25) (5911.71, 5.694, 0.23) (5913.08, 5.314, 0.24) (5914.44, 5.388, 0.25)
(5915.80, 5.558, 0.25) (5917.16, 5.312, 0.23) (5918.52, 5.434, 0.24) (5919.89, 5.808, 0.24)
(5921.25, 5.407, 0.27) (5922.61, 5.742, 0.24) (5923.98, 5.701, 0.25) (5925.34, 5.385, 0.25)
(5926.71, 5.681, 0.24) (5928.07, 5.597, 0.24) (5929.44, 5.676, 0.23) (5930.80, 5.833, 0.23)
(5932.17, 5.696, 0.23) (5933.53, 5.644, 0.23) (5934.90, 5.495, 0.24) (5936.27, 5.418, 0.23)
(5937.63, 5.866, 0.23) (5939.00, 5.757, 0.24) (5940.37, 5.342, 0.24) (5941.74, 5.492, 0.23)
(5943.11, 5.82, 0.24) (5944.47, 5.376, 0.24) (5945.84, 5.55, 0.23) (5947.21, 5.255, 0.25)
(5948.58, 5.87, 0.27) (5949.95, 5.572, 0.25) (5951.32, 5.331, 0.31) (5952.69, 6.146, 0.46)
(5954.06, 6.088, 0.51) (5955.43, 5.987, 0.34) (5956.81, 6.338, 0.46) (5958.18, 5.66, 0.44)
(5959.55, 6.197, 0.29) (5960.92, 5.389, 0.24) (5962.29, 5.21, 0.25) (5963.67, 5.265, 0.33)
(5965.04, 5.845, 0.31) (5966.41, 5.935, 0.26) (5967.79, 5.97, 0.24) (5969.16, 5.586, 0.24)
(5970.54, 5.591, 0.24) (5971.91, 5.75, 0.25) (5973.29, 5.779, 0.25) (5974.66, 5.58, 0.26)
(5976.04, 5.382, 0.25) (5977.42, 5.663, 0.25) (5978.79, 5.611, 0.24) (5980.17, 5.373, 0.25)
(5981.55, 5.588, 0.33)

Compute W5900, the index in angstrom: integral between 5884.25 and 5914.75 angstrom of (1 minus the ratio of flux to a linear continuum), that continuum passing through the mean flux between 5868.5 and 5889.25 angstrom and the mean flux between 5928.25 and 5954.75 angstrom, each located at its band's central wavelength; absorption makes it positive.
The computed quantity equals 2.5 angstrom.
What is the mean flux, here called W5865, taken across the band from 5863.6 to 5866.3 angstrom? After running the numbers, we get 5.73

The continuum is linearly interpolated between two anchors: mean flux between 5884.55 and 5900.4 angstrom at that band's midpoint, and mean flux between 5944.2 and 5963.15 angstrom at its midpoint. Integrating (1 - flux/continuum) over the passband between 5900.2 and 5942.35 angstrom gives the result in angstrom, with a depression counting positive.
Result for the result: -2.8 angstrom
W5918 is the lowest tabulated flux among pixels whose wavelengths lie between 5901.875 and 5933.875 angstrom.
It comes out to 5.28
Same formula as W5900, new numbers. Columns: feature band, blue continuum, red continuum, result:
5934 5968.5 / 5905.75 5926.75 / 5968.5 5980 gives -0.7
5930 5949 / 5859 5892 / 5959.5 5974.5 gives 0.0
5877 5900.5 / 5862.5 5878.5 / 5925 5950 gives 3.0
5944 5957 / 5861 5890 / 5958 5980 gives -0.2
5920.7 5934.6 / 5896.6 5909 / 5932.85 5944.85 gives -0.3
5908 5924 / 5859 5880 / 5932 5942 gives 0.2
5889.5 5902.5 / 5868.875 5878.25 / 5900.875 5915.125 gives 1.8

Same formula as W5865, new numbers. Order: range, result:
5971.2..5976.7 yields 5.63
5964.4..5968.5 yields 5.92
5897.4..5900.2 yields 5.23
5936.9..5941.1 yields 5.65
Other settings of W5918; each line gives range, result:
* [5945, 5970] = 5.21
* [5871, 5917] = 4.083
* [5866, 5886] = 5.048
